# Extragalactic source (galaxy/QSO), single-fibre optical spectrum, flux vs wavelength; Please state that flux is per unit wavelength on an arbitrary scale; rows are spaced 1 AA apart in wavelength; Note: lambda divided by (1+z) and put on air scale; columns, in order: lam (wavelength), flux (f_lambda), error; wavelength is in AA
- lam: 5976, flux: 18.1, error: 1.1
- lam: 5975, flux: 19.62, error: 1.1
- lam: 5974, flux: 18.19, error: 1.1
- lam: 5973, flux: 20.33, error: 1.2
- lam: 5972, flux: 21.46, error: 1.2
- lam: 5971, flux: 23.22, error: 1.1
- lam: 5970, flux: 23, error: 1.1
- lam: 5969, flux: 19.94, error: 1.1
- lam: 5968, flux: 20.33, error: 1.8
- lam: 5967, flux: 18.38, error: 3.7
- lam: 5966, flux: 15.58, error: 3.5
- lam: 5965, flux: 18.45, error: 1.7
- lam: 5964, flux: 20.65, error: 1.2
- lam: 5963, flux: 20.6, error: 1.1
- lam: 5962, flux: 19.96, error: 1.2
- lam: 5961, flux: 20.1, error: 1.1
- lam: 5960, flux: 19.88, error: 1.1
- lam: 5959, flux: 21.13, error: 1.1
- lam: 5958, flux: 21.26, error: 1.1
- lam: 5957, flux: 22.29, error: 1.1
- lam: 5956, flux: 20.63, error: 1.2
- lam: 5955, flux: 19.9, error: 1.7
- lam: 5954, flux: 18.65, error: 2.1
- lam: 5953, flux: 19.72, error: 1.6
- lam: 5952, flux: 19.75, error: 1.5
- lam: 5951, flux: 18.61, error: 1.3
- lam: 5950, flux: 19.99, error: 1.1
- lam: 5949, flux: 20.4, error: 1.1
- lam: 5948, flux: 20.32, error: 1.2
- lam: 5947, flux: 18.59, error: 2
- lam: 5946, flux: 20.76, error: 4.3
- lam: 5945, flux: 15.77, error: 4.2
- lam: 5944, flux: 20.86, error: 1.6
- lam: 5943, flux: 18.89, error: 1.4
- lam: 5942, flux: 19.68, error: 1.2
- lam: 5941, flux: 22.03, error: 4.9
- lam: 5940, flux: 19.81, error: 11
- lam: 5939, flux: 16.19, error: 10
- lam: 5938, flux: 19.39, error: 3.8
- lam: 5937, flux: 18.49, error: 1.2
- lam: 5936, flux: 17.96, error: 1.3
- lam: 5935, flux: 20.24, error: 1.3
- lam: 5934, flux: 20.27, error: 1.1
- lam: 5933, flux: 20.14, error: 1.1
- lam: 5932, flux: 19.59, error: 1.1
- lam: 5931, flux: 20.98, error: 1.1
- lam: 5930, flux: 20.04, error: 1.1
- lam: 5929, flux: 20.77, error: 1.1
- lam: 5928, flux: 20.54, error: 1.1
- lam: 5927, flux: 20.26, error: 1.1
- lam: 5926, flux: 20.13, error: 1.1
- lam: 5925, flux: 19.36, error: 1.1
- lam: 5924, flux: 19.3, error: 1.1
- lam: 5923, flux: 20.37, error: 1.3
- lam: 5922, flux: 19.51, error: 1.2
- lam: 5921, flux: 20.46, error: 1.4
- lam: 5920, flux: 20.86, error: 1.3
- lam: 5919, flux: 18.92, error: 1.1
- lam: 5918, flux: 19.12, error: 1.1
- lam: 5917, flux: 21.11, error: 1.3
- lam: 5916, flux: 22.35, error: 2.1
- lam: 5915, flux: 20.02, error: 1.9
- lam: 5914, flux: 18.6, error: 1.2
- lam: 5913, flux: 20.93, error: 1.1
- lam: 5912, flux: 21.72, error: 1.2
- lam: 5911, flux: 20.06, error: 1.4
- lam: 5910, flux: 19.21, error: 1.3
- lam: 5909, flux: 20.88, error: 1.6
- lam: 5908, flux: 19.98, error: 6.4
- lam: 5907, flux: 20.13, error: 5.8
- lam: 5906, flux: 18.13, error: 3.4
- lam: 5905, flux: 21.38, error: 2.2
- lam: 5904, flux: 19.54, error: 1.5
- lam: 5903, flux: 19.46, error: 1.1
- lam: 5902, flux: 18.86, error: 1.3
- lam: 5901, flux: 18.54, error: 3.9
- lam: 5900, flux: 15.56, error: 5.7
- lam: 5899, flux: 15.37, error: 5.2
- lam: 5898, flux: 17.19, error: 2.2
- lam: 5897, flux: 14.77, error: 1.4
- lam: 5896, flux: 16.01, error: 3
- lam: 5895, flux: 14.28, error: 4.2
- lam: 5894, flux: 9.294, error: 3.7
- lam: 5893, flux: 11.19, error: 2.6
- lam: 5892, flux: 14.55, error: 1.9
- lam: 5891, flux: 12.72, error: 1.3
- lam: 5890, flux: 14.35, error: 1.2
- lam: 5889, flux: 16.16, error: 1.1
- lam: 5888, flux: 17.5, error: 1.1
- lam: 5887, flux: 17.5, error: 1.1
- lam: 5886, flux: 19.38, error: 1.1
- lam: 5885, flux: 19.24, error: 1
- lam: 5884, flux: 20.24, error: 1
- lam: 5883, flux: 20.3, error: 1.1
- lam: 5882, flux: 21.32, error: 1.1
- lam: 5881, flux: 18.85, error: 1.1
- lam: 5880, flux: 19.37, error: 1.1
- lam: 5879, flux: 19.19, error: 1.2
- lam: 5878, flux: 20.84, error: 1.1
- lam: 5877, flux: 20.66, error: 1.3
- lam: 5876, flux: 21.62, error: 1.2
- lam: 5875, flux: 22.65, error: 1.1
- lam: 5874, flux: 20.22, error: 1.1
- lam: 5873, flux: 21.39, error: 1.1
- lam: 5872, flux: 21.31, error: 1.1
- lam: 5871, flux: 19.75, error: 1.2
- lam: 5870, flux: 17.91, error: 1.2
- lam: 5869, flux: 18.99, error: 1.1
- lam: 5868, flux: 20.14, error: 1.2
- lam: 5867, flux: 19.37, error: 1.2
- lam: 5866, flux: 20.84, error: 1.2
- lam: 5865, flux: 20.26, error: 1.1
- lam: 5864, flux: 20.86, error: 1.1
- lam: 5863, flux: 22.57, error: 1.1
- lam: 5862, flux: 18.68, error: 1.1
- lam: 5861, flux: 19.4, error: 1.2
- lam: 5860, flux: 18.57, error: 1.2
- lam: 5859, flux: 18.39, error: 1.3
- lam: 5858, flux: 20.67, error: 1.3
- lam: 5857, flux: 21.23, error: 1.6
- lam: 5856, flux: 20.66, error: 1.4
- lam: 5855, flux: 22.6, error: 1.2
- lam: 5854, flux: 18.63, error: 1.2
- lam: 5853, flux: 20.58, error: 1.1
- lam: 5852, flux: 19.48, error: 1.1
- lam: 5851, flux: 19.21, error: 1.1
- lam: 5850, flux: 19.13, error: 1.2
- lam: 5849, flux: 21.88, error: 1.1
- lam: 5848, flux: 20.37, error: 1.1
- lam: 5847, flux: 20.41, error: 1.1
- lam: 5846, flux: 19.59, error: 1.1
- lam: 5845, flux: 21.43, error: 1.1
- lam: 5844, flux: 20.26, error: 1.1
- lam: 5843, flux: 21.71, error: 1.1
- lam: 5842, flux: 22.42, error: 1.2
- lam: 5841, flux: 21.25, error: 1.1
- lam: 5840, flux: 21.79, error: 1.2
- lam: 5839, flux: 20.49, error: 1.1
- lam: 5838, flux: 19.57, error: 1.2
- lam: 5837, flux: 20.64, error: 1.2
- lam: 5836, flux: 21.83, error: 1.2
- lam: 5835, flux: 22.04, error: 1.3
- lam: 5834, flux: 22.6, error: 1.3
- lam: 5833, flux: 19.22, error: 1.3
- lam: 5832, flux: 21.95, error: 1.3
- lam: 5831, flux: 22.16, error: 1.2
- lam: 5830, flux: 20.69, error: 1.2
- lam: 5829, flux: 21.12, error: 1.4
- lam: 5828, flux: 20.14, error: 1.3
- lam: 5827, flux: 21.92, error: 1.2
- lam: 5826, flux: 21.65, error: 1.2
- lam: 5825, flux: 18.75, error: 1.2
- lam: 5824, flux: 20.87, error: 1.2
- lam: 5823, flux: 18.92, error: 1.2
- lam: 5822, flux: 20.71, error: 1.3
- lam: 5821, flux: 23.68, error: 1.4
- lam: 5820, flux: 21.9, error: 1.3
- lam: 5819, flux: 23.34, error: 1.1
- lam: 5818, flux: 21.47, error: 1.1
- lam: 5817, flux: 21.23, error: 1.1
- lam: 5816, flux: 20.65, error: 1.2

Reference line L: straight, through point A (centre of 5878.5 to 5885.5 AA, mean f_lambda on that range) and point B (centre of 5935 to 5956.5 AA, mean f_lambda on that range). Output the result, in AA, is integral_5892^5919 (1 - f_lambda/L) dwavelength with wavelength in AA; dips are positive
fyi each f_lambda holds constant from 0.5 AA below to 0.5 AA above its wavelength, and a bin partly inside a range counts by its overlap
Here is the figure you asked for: 2.0 AA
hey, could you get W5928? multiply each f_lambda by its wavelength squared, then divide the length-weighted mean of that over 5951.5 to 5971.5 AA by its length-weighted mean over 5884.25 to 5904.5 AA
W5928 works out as 1.28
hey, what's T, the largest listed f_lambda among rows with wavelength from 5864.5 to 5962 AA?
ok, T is 22.65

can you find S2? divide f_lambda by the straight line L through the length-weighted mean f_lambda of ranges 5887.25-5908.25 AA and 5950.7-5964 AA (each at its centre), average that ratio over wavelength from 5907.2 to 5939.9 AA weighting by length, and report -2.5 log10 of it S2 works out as -0.11 mag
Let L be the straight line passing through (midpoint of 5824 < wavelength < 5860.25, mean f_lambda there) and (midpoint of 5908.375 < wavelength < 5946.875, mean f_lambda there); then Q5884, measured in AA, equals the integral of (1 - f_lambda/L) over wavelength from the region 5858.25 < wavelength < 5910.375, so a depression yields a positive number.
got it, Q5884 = 4.5 AA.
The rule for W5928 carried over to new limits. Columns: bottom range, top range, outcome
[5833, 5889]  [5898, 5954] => 0.99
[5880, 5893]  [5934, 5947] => 1.12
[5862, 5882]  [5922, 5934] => 1.01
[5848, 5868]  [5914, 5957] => 1.01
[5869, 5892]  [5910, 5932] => 1.07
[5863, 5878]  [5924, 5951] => 0.98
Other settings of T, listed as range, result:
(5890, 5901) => 18.54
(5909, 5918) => 22.35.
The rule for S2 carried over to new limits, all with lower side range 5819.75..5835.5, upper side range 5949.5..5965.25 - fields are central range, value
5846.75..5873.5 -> 0.040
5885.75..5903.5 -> 0.299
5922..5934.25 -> 0.013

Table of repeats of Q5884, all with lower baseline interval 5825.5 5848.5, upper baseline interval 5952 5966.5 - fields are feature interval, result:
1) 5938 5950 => 0.4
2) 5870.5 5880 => 0.0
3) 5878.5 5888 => 0.6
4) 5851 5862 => 0.5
